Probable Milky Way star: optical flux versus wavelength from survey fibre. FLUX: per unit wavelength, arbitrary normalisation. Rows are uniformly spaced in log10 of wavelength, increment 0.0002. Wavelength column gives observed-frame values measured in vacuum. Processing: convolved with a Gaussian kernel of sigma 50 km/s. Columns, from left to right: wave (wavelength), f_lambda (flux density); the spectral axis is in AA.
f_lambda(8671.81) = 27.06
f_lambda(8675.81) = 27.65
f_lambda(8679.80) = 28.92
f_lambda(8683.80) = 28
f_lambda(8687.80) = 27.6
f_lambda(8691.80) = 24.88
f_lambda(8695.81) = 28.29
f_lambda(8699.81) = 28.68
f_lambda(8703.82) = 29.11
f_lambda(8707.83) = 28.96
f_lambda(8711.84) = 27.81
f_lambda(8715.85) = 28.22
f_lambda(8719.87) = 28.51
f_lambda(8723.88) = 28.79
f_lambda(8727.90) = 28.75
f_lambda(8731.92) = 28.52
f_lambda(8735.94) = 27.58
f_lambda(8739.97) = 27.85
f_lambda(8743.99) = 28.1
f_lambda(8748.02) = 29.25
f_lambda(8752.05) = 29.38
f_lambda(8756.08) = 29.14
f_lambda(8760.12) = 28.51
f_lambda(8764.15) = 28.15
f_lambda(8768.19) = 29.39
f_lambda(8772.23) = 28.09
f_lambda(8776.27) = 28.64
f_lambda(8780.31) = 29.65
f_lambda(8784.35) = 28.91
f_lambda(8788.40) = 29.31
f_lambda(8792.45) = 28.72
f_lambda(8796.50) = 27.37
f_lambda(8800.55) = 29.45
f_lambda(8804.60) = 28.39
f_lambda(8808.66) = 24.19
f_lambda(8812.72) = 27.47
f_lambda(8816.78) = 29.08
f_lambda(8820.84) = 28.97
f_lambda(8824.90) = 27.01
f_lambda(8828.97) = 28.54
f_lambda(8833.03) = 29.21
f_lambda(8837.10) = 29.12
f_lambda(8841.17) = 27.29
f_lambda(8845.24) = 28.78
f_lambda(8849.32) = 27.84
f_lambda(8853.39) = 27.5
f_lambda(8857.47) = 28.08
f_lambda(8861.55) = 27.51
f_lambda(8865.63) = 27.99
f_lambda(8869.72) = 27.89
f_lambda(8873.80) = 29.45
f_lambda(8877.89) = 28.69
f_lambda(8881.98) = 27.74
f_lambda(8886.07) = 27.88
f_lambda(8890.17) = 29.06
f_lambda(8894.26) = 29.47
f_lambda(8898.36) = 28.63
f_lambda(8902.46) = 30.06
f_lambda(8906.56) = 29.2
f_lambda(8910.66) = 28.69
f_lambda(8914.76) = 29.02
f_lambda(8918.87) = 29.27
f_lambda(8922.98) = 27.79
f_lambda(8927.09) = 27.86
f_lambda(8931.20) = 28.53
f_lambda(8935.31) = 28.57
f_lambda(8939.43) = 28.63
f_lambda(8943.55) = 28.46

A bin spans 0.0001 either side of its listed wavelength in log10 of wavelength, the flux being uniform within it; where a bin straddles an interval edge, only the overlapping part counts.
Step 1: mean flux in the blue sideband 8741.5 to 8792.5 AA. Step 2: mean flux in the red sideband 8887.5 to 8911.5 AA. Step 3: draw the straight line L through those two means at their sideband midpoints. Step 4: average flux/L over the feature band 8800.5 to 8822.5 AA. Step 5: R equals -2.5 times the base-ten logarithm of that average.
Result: 0.05 mag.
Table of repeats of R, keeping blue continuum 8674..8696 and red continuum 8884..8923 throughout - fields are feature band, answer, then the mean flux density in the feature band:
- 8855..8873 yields 0.03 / 28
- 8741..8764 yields -0.03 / 28.8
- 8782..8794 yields -0.03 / 29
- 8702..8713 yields -0.04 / 28.7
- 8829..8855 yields 0.01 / 28.3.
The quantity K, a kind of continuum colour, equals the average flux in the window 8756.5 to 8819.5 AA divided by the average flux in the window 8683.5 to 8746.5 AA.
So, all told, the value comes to 1.01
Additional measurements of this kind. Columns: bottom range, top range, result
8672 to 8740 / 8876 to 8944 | 1.02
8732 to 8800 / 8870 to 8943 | 1.00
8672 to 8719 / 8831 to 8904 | 1.02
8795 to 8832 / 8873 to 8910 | 1.04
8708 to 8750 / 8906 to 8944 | 1.01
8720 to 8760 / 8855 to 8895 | 0.99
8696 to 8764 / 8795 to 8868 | 0.98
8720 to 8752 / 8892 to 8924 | 1.02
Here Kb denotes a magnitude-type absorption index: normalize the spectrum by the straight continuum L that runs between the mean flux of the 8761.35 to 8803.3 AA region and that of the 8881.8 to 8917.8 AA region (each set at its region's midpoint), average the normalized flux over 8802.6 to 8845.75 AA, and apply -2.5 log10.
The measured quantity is 0.03 mag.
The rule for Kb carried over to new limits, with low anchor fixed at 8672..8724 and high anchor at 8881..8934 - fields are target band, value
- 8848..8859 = 0.03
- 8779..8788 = -0.04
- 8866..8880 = 0.00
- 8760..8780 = -0.01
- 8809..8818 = 0.04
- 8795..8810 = 0.03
